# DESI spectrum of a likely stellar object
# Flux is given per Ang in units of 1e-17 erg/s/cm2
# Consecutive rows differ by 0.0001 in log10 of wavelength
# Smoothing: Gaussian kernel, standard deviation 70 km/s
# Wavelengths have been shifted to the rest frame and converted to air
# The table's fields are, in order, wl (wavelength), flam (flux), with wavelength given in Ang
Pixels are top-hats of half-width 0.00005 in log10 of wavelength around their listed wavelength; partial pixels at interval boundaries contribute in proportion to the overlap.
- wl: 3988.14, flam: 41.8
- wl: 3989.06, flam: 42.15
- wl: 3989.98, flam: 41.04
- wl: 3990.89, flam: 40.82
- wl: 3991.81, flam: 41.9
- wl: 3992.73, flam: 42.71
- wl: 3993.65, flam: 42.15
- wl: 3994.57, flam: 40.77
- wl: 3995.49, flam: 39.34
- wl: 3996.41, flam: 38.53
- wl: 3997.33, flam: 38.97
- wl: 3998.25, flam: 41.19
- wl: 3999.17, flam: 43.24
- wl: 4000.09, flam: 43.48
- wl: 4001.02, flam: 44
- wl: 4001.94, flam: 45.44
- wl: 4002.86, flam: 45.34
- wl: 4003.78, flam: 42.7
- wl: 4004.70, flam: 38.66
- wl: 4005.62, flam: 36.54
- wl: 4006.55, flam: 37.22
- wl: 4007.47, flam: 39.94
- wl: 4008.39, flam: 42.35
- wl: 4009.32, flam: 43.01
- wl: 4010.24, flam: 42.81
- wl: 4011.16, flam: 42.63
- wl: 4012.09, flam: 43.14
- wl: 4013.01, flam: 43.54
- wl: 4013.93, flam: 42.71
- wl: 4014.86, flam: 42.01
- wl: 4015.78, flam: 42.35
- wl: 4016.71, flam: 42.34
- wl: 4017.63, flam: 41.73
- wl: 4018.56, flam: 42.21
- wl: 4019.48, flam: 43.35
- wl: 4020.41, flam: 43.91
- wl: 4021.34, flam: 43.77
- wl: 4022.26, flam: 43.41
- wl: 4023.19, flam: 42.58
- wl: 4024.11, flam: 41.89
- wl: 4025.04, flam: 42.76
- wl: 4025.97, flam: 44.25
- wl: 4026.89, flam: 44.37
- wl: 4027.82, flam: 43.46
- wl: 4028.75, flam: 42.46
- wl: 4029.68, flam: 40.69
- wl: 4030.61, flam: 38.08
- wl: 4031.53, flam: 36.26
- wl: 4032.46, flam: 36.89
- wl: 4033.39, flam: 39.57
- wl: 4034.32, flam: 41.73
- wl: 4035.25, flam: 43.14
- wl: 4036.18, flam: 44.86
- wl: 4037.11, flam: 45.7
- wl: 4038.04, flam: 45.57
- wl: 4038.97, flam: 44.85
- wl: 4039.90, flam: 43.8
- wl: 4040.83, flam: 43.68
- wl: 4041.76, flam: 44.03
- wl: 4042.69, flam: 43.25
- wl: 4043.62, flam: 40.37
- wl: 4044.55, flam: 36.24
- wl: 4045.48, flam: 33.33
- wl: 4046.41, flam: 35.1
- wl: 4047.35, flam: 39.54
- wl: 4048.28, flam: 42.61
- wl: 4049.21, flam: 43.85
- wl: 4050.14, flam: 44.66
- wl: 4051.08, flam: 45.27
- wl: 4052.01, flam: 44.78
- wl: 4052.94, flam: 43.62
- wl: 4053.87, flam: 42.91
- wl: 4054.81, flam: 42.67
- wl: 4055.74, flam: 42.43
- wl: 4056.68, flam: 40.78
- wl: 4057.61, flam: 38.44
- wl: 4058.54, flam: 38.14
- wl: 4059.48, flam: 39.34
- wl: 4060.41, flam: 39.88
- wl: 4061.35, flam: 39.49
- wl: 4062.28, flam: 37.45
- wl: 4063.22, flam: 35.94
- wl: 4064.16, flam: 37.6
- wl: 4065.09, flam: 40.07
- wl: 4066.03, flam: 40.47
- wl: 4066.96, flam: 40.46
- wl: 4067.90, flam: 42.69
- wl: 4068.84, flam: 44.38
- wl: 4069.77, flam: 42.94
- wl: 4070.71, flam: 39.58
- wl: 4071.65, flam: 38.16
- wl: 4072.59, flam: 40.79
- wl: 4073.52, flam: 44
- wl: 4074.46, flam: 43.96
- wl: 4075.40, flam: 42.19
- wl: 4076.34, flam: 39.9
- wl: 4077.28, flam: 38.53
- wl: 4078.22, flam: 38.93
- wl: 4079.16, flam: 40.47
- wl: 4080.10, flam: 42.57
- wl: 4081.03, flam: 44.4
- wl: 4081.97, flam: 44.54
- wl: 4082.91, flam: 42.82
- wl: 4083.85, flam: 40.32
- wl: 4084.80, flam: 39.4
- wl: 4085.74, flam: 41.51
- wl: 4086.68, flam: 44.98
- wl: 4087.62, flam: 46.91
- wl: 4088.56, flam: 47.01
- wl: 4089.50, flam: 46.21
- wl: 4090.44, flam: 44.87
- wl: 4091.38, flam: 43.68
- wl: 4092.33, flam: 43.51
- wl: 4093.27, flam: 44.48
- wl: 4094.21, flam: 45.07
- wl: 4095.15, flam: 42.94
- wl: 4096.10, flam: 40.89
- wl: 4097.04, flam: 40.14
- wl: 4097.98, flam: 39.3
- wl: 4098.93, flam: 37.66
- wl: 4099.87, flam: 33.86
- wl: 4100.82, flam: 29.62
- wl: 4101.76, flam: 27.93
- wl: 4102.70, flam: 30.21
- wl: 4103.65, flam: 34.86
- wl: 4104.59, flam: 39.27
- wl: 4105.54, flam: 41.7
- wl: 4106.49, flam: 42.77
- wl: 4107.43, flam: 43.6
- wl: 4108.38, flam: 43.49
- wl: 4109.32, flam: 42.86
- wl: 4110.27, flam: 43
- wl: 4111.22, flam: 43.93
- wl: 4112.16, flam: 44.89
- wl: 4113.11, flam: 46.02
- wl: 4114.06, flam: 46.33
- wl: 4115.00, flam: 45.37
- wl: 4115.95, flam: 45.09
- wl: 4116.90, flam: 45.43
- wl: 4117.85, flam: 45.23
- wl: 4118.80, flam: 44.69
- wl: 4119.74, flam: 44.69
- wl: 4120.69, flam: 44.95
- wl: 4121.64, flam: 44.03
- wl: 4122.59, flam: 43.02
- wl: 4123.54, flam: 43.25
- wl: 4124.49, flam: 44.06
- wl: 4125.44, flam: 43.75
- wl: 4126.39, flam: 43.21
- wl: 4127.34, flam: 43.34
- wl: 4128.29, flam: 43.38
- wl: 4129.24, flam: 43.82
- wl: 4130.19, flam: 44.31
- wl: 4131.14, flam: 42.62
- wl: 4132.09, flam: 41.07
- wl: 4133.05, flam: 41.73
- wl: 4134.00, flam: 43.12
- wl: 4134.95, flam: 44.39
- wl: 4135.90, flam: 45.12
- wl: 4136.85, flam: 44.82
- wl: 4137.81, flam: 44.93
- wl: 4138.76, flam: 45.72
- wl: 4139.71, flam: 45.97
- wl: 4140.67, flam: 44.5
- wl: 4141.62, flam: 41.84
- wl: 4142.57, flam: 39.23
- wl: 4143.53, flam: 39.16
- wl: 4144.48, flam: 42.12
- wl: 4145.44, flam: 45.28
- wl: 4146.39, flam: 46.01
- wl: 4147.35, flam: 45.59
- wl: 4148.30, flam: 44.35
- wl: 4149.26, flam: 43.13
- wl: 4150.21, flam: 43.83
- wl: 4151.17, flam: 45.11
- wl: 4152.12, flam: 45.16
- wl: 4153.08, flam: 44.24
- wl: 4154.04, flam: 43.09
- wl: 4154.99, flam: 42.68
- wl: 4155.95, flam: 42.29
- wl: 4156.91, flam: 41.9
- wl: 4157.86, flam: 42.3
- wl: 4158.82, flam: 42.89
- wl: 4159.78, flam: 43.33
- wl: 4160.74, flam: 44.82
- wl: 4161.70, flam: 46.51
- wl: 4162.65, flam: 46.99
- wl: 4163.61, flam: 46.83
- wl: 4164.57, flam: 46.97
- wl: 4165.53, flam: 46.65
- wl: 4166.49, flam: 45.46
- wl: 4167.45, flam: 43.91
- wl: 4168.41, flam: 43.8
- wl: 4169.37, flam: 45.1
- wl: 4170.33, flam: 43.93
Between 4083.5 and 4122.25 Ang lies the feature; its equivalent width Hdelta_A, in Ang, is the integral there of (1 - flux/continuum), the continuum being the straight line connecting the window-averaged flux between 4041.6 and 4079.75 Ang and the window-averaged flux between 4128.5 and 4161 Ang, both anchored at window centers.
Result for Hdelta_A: 0.1 Ang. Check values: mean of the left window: 40.7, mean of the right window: 43.5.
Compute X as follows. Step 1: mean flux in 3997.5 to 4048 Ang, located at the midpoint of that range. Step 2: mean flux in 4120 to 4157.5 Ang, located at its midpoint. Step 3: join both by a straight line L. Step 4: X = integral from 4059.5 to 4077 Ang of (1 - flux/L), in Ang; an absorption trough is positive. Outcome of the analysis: 0.84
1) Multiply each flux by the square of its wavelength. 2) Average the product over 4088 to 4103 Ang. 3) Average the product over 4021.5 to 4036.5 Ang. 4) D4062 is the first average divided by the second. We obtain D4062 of 1.0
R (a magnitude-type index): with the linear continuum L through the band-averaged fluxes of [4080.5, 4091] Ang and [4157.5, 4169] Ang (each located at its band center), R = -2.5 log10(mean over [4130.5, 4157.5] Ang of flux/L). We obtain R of 0.03 mag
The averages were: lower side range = 43.9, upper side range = 45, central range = 43.5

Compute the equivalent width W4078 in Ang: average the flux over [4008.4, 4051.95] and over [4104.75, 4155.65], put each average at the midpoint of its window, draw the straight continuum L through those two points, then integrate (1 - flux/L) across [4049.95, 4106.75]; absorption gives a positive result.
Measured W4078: 2.8 Ang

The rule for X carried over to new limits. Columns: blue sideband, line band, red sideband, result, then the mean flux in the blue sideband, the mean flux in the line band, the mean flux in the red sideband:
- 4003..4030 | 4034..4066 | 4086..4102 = 0.40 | 42.2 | 41.3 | 41.3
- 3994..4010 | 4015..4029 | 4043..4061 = -0.66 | 41.2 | 43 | 40.7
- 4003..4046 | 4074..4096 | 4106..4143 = 0.08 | 41.9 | 43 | 43.9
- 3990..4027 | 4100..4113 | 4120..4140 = 1.30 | 42.1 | 39.1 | 43.8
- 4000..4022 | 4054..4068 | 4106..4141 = 1.10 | 42.3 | 39.7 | 44.1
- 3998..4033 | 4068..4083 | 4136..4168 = 0.42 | 42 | 41.8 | 44.2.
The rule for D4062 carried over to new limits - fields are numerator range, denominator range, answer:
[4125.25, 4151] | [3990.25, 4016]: 1.12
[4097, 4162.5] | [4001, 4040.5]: 1.07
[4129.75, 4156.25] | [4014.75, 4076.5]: 1.10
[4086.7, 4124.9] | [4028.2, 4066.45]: 1.06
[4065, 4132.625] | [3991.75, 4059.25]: 1.04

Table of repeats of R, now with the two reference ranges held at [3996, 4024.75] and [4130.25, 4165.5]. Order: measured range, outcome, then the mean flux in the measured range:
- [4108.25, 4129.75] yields -0.02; 44.3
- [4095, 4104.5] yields 0.21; 35.6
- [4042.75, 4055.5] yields 0.04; 41.3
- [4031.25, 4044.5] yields 0.00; 42.3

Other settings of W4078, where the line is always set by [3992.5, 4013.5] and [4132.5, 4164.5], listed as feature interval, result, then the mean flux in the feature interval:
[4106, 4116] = -0.2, 44.3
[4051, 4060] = 0.2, 41.7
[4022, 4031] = -0.1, 42.4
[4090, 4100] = 0.3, 41.7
